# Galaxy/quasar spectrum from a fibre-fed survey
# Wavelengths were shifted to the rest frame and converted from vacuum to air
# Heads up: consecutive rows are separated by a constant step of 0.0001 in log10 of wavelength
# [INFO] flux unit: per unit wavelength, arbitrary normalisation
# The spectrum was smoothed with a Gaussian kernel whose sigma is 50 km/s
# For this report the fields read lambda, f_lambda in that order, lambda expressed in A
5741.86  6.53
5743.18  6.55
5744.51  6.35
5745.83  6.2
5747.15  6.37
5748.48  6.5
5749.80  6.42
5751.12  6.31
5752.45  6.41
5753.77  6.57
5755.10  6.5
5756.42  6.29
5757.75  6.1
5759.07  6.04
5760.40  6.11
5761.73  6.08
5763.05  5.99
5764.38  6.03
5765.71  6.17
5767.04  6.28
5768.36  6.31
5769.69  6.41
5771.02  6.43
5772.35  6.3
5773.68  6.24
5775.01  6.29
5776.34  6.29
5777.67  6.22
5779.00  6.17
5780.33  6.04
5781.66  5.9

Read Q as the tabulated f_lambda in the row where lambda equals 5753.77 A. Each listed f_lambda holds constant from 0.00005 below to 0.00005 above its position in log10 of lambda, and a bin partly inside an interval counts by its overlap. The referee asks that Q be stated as 6.57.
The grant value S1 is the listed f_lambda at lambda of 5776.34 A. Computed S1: 6.29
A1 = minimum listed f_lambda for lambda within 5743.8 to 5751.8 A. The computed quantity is 6.2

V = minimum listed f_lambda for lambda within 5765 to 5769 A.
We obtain 6.17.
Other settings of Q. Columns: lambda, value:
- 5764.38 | 6.03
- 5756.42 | 6.29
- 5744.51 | 6.35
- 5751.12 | 6.31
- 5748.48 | 6.5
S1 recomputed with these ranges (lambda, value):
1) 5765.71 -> 6.17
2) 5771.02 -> 6.43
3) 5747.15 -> 6.37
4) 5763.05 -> 5.99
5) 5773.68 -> 6.24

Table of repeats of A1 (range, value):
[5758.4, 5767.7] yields 5.99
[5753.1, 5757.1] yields 6.29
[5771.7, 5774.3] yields 6.24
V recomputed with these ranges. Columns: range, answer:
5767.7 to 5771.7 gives 6.31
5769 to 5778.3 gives 6.22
